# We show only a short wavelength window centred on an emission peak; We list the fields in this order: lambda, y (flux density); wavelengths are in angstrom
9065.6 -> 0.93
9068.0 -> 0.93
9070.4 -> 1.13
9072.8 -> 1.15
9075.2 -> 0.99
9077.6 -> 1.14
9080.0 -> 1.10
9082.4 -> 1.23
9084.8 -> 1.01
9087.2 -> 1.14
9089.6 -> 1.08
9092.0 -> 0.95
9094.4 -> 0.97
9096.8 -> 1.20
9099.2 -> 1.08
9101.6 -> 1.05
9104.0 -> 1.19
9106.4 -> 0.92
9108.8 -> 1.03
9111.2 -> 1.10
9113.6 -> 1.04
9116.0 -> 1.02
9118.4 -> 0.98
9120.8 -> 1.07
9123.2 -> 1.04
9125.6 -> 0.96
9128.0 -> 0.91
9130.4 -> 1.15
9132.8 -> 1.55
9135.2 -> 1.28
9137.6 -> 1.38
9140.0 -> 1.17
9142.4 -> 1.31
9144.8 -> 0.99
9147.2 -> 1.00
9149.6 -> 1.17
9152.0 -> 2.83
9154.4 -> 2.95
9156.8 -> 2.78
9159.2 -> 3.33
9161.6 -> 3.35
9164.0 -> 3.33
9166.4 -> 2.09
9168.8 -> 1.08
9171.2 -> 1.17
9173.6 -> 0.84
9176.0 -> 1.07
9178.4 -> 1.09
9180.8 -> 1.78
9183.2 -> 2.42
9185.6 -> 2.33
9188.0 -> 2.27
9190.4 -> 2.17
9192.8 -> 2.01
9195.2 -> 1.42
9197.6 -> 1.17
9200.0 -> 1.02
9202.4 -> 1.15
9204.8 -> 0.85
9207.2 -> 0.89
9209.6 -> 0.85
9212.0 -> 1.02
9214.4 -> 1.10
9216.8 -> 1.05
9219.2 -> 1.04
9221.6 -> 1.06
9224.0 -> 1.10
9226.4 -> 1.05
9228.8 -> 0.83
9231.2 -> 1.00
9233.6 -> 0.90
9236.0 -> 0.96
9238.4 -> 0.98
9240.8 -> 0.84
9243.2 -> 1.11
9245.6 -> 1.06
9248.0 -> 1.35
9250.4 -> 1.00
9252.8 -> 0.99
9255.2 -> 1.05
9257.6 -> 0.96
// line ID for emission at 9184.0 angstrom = [N II]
